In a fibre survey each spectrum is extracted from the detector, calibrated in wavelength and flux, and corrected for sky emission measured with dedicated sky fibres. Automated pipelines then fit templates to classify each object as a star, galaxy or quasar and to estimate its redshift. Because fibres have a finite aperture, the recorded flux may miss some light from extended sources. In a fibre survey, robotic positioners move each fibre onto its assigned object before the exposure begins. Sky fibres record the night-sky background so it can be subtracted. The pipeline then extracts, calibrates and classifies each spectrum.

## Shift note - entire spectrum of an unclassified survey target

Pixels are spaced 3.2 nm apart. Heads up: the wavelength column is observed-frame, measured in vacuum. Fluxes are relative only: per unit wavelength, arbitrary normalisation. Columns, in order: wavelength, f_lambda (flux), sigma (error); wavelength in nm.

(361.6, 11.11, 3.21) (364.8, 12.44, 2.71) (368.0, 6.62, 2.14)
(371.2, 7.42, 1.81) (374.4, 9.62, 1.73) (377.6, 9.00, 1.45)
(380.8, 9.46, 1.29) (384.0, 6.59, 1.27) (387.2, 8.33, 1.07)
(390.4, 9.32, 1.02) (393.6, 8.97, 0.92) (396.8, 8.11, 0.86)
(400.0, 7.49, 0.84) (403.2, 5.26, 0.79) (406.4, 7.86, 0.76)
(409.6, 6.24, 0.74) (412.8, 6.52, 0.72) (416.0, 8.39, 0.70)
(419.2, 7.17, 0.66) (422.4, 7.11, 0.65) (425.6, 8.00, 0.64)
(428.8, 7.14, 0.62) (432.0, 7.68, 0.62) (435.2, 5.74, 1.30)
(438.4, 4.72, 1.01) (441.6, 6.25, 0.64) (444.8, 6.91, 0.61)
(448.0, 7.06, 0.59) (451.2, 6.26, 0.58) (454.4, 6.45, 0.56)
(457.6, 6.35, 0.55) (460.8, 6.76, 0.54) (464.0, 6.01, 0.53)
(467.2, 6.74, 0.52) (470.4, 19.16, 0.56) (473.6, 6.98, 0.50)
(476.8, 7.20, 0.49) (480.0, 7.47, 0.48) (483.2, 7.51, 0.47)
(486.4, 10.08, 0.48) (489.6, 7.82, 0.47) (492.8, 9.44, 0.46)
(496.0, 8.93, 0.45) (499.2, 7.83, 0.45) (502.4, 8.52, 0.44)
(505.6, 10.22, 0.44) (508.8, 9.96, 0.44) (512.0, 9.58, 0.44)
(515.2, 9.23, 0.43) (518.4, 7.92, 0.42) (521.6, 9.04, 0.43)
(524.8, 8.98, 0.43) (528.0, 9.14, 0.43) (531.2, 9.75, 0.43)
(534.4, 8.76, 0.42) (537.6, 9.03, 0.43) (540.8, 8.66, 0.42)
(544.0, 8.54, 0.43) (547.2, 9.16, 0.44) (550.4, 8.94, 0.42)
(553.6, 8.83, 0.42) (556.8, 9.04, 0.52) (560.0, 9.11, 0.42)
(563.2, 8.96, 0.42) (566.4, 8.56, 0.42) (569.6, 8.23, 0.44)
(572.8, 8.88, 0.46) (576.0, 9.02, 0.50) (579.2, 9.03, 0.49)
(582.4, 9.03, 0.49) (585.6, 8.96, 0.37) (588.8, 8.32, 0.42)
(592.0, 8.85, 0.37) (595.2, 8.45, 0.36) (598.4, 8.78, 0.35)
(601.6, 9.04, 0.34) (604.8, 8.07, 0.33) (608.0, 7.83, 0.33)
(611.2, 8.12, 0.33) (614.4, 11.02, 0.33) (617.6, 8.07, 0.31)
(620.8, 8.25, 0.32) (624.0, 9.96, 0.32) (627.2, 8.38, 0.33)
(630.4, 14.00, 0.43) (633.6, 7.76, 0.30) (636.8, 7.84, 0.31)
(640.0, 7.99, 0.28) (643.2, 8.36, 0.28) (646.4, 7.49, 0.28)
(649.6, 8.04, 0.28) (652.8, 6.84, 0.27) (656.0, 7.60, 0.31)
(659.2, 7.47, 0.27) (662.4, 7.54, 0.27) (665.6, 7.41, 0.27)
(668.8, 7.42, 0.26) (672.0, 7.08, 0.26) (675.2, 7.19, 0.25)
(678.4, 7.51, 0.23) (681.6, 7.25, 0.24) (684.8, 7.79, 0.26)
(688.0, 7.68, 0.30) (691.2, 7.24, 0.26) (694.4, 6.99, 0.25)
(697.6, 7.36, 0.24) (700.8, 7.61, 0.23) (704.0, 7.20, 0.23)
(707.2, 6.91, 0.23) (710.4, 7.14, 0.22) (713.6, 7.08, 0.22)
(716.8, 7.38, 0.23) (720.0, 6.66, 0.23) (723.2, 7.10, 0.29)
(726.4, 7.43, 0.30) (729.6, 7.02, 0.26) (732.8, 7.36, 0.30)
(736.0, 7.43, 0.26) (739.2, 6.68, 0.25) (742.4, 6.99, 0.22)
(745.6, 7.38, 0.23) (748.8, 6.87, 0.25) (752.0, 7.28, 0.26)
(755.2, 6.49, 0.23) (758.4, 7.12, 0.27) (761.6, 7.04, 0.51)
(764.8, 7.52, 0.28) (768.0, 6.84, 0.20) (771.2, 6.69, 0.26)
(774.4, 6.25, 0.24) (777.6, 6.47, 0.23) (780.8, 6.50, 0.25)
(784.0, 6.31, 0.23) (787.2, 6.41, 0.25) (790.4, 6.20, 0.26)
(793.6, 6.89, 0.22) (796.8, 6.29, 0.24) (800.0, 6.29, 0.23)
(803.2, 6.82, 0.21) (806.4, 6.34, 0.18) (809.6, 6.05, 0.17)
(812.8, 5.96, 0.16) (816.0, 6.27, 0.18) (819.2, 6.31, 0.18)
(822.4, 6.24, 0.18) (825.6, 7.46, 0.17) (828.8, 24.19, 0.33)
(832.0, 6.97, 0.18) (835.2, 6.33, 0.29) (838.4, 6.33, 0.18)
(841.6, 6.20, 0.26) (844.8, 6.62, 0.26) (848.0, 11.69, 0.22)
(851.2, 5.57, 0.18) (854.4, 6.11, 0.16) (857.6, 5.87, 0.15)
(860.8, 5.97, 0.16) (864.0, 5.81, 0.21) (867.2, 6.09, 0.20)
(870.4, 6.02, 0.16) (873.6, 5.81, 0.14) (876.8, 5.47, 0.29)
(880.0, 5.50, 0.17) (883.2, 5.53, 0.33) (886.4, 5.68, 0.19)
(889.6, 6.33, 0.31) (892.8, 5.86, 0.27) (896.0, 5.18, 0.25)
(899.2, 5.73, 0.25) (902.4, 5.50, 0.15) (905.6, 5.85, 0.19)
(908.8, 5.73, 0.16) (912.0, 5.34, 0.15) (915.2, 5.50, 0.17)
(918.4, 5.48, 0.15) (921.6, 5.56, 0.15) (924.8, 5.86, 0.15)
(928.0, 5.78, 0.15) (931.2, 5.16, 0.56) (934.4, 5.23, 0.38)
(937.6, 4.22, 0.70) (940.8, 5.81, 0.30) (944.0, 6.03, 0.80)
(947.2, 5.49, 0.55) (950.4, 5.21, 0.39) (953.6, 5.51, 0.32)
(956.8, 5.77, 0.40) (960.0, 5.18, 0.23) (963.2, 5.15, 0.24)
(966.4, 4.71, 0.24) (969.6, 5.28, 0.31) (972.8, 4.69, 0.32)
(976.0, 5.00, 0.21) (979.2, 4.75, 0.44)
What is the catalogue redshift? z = 0.261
